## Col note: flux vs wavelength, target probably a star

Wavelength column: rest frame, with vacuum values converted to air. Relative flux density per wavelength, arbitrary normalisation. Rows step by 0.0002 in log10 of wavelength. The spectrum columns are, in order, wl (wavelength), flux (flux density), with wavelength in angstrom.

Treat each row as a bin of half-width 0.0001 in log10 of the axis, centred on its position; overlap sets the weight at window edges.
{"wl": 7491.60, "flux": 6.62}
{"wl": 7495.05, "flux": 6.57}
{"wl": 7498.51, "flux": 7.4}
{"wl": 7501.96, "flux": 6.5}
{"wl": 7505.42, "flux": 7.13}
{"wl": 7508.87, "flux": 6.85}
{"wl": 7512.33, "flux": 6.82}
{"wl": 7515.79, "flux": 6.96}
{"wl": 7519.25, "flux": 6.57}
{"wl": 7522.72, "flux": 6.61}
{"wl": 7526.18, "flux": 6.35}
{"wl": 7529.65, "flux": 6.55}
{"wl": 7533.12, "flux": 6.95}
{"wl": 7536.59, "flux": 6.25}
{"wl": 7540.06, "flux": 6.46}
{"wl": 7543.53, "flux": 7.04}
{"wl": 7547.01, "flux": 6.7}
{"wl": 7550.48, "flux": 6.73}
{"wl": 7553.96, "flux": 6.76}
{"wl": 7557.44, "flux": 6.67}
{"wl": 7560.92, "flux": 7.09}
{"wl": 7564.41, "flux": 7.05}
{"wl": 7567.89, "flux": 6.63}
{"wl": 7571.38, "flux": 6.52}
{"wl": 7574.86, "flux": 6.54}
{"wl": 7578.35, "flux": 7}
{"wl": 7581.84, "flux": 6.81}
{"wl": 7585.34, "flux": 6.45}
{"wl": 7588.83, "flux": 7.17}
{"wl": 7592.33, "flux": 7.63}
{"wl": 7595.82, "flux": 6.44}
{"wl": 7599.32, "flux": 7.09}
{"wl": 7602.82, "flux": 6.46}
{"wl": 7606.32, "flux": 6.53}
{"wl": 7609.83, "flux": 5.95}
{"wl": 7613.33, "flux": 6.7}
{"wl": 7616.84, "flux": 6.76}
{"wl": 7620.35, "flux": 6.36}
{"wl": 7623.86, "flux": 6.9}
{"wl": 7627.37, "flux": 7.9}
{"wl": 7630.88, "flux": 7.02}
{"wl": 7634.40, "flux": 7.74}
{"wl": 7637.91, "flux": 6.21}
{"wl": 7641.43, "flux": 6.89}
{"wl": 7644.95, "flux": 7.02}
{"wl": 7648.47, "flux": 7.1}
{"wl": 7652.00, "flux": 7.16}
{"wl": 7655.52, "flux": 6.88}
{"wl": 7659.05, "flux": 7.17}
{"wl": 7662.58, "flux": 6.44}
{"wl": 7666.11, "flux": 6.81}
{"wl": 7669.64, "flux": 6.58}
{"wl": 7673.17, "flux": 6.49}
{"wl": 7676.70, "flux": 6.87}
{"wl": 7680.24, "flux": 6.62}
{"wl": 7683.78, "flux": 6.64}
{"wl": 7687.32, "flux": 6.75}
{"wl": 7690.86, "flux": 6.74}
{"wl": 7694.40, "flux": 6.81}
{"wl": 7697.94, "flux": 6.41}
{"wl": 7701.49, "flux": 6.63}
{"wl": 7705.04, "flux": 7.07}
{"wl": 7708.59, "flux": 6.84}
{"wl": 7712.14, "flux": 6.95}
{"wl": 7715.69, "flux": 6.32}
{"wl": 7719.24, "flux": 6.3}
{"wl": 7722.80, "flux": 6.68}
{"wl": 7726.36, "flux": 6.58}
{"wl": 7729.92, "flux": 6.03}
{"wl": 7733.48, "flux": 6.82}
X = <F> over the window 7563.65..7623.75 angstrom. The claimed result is 6.71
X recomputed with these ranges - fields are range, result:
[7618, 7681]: 6.9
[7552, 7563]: 6.84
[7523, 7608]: 6.74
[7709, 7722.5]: 6.57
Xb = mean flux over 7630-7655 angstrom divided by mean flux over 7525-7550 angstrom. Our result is 1.06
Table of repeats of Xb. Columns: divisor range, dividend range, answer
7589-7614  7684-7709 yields 1.00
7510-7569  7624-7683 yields 1.03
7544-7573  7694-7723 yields 0.98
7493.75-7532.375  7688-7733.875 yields 0.98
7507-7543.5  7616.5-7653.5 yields 1.05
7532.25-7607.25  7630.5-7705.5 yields 1.01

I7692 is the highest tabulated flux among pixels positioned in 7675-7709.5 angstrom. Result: 7.07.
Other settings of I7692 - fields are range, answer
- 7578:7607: 7.63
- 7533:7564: 7.09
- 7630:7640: 7.74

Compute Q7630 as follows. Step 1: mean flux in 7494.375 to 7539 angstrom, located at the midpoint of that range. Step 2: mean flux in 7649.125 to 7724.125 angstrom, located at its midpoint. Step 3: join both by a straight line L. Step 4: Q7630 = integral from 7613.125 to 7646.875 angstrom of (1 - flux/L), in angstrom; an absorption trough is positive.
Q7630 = -1.2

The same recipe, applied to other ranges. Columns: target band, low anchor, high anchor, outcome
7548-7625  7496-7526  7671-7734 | 0.1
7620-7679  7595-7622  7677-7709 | -2.6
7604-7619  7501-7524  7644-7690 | 0.7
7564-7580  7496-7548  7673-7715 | 0.0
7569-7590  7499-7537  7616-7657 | 0.4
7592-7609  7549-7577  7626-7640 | 0.7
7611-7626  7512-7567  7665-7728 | 0.0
